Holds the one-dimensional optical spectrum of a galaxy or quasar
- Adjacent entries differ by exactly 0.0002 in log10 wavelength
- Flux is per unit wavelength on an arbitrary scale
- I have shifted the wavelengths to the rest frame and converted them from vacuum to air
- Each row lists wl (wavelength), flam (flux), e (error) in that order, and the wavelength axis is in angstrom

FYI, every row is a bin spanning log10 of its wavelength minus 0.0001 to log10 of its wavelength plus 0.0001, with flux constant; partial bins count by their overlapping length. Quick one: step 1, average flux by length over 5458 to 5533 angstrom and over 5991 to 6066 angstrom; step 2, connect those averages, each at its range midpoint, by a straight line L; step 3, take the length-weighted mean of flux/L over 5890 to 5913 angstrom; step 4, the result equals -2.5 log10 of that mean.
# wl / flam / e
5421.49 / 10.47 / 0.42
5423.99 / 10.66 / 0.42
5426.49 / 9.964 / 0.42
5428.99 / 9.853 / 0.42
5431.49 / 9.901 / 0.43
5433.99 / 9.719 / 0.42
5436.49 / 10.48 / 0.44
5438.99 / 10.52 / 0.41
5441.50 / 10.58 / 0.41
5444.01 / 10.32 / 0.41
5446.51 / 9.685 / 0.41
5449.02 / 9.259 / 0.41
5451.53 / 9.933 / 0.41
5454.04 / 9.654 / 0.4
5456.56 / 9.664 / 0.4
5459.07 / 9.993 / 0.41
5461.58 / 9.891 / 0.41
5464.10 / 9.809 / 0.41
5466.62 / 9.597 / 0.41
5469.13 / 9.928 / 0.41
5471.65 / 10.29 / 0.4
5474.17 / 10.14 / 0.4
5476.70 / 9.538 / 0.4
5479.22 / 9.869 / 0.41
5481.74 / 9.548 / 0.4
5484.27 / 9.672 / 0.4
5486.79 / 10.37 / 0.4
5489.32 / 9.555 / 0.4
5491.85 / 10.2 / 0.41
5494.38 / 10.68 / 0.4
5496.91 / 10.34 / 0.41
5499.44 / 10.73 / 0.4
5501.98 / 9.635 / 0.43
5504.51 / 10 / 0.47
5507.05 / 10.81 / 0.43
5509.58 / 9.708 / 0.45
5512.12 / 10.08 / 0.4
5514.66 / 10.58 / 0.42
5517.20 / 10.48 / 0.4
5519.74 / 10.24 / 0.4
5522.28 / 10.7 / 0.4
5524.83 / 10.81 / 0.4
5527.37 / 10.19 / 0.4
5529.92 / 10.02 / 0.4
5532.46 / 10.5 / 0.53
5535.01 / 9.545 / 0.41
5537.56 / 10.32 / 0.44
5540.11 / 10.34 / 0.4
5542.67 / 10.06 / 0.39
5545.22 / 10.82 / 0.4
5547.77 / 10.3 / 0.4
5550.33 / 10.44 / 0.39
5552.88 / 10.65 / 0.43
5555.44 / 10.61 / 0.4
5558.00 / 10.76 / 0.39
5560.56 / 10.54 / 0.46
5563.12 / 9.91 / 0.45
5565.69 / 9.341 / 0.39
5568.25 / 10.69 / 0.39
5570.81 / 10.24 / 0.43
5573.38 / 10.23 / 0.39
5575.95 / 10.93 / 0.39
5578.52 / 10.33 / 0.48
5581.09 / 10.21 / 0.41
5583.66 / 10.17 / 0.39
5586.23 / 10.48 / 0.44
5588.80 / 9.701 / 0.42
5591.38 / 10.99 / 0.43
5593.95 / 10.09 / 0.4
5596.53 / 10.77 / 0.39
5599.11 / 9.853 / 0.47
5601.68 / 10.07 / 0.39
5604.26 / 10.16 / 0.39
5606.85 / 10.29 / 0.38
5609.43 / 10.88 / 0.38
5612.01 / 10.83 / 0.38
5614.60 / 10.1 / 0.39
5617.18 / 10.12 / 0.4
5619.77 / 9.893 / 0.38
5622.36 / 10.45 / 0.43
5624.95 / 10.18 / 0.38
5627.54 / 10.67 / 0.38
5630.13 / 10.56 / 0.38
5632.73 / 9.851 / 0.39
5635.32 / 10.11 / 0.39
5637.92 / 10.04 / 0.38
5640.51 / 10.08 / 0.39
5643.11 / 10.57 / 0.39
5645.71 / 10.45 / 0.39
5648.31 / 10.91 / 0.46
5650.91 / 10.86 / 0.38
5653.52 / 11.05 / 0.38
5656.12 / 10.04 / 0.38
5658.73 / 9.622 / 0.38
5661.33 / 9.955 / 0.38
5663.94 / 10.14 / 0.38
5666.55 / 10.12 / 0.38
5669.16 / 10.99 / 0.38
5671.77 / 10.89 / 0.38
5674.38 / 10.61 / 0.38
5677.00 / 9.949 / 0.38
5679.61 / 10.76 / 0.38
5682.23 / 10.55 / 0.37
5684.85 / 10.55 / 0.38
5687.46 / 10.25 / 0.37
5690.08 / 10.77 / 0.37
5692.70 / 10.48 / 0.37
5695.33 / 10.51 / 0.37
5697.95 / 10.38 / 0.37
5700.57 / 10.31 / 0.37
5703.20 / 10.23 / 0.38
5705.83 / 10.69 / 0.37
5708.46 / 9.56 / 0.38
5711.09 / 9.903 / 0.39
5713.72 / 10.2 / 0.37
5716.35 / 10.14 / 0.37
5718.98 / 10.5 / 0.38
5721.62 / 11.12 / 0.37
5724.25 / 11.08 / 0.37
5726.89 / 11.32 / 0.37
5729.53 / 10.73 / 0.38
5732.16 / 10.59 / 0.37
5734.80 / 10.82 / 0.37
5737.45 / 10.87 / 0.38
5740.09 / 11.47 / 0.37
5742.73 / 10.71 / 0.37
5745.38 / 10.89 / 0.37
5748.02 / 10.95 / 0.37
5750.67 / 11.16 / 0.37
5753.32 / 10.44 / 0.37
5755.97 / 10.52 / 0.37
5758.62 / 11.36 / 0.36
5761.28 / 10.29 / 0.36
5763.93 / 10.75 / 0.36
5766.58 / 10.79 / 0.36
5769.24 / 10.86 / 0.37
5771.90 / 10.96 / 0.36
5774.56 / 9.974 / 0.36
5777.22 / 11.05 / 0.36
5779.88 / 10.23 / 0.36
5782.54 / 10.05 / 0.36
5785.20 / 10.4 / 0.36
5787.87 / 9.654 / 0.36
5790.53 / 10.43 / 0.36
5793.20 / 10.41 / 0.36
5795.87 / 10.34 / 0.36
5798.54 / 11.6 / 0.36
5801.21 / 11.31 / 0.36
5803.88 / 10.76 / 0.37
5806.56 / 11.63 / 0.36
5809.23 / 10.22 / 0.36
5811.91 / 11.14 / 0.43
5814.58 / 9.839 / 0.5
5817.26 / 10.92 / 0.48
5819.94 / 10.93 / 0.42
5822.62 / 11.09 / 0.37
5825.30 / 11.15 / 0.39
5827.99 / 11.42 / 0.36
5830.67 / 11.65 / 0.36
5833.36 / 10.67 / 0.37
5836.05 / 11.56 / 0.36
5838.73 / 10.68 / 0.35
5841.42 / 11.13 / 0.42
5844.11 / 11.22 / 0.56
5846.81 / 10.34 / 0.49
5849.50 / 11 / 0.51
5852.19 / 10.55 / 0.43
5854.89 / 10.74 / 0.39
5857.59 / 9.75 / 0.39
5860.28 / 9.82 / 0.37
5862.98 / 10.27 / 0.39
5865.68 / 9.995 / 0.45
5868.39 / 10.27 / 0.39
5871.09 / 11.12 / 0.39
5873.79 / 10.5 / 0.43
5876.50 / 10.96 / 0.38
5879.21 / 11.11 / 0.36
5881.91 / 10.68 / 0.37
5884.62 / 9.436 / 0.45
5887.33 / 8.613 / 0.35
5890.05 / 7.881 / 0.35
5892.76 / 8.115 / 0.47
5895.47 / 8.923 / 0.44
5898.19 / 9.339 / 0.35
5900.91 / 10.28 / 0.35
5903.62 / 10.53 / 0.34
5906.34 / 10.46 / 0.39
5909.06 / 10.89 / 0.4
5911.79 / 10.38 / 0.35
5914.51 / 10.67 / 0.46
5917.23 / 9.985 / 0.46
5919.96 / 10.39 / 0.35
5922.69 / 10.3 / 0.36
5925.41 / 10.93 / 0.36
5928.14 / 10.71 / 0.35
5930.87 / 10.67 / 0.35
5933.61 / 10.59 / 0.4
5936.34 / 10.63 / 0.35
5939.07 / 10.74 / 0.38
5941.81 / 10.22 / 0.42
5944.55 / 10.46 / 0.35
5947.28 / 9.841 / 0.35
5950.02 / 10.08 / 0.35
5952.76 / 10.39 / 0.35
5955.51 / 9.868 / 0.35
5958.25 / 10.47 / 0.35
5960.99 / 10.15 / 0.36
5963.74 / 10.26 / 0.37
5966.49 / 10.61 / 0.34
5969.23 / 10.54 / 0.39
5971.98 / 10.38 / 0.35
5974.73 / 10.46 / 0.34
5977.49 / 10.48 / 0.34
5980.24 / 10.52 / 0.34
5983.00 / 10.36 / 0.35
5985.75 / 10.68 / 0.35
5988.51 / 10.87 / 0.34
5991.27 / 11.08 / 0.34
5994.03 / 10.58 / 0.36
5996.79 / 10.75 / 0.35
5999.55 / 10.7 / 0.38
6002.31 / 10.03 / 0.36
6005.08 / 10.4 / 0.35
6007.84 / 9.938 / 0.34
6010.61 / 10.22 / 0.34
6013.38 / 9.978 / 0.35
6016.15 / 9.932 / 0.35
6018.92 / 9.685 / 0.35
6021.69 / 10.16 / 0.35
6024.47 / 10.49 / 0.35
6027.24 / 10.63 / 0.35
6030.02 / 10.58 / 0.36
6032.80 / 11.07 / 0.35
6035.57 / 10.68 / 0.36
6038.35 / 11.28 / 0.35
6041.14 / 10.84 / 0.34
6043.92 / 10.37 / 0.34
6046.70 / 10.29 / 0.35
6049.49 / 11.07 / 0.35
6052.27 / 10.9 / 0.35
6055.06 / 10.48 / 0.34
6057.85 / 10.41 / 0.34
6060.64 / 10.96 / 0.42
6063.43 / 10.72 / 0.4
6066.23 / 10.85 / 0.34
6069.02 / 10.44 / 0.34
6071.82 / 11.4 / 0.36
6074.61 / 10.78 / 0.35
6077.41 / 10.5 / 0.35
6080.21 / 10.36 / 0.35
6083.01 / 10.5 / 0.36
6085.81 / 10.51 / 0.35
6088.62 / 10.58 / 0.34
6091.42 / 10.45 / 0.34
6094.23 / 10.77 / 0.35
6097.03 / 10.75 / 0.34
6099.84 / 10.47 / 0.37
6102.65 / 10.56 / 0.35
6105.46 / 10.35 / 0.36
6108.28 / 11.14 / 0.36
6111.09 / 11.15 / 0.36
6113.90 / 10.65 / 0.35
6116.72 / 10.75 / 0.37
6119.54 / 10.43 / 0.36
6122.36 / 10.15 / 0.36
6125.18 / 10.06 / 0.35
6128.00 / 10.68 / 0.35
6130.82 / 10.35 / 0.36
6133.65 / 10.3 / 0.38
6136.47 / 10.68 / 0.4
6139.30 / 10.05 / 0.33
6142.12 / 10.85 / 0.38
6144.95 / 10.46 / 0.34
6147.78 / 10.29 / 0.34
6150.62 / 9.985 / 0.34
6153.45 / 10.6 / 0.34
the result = 0.07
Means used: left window 10.1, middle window 9.74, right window 10.5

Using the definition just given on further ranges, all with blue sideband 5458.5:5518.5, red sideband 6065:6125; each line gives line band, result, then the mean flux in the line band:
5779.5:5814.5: -0.03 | 10.6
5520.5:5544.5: -0.02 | 10.3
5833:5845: -0.07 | 11.1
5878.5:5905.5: 0.11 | 9.47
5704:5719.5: 0.01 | 10.2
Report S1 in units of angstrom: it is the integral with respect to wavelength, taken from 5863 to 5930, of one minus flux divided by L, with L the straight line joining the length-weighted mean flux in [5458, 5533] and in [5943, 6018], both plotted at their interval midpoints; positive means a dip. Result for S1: 1.4 angstrom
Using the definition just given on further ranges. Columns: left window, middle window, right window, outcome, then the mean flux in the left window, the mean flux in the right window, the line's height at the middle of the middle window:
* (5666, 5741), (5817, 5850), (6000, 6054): -1.71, 10.6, 10.5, 10.5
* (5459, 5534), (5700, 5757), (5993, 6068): -1.94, 10.1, 10.5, 10.3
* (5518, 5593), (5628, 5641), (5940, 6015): 0.24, 10.3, 10.4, 10.4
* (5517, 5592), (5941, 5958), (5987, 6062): 0.55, 10.3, 10.5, 10.5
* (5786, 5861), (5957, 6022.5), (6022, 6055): 2.11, 10.8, 10.7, 10.7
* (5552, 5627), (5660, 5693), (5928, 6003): -0.32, 10.3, 10.5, 10.4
